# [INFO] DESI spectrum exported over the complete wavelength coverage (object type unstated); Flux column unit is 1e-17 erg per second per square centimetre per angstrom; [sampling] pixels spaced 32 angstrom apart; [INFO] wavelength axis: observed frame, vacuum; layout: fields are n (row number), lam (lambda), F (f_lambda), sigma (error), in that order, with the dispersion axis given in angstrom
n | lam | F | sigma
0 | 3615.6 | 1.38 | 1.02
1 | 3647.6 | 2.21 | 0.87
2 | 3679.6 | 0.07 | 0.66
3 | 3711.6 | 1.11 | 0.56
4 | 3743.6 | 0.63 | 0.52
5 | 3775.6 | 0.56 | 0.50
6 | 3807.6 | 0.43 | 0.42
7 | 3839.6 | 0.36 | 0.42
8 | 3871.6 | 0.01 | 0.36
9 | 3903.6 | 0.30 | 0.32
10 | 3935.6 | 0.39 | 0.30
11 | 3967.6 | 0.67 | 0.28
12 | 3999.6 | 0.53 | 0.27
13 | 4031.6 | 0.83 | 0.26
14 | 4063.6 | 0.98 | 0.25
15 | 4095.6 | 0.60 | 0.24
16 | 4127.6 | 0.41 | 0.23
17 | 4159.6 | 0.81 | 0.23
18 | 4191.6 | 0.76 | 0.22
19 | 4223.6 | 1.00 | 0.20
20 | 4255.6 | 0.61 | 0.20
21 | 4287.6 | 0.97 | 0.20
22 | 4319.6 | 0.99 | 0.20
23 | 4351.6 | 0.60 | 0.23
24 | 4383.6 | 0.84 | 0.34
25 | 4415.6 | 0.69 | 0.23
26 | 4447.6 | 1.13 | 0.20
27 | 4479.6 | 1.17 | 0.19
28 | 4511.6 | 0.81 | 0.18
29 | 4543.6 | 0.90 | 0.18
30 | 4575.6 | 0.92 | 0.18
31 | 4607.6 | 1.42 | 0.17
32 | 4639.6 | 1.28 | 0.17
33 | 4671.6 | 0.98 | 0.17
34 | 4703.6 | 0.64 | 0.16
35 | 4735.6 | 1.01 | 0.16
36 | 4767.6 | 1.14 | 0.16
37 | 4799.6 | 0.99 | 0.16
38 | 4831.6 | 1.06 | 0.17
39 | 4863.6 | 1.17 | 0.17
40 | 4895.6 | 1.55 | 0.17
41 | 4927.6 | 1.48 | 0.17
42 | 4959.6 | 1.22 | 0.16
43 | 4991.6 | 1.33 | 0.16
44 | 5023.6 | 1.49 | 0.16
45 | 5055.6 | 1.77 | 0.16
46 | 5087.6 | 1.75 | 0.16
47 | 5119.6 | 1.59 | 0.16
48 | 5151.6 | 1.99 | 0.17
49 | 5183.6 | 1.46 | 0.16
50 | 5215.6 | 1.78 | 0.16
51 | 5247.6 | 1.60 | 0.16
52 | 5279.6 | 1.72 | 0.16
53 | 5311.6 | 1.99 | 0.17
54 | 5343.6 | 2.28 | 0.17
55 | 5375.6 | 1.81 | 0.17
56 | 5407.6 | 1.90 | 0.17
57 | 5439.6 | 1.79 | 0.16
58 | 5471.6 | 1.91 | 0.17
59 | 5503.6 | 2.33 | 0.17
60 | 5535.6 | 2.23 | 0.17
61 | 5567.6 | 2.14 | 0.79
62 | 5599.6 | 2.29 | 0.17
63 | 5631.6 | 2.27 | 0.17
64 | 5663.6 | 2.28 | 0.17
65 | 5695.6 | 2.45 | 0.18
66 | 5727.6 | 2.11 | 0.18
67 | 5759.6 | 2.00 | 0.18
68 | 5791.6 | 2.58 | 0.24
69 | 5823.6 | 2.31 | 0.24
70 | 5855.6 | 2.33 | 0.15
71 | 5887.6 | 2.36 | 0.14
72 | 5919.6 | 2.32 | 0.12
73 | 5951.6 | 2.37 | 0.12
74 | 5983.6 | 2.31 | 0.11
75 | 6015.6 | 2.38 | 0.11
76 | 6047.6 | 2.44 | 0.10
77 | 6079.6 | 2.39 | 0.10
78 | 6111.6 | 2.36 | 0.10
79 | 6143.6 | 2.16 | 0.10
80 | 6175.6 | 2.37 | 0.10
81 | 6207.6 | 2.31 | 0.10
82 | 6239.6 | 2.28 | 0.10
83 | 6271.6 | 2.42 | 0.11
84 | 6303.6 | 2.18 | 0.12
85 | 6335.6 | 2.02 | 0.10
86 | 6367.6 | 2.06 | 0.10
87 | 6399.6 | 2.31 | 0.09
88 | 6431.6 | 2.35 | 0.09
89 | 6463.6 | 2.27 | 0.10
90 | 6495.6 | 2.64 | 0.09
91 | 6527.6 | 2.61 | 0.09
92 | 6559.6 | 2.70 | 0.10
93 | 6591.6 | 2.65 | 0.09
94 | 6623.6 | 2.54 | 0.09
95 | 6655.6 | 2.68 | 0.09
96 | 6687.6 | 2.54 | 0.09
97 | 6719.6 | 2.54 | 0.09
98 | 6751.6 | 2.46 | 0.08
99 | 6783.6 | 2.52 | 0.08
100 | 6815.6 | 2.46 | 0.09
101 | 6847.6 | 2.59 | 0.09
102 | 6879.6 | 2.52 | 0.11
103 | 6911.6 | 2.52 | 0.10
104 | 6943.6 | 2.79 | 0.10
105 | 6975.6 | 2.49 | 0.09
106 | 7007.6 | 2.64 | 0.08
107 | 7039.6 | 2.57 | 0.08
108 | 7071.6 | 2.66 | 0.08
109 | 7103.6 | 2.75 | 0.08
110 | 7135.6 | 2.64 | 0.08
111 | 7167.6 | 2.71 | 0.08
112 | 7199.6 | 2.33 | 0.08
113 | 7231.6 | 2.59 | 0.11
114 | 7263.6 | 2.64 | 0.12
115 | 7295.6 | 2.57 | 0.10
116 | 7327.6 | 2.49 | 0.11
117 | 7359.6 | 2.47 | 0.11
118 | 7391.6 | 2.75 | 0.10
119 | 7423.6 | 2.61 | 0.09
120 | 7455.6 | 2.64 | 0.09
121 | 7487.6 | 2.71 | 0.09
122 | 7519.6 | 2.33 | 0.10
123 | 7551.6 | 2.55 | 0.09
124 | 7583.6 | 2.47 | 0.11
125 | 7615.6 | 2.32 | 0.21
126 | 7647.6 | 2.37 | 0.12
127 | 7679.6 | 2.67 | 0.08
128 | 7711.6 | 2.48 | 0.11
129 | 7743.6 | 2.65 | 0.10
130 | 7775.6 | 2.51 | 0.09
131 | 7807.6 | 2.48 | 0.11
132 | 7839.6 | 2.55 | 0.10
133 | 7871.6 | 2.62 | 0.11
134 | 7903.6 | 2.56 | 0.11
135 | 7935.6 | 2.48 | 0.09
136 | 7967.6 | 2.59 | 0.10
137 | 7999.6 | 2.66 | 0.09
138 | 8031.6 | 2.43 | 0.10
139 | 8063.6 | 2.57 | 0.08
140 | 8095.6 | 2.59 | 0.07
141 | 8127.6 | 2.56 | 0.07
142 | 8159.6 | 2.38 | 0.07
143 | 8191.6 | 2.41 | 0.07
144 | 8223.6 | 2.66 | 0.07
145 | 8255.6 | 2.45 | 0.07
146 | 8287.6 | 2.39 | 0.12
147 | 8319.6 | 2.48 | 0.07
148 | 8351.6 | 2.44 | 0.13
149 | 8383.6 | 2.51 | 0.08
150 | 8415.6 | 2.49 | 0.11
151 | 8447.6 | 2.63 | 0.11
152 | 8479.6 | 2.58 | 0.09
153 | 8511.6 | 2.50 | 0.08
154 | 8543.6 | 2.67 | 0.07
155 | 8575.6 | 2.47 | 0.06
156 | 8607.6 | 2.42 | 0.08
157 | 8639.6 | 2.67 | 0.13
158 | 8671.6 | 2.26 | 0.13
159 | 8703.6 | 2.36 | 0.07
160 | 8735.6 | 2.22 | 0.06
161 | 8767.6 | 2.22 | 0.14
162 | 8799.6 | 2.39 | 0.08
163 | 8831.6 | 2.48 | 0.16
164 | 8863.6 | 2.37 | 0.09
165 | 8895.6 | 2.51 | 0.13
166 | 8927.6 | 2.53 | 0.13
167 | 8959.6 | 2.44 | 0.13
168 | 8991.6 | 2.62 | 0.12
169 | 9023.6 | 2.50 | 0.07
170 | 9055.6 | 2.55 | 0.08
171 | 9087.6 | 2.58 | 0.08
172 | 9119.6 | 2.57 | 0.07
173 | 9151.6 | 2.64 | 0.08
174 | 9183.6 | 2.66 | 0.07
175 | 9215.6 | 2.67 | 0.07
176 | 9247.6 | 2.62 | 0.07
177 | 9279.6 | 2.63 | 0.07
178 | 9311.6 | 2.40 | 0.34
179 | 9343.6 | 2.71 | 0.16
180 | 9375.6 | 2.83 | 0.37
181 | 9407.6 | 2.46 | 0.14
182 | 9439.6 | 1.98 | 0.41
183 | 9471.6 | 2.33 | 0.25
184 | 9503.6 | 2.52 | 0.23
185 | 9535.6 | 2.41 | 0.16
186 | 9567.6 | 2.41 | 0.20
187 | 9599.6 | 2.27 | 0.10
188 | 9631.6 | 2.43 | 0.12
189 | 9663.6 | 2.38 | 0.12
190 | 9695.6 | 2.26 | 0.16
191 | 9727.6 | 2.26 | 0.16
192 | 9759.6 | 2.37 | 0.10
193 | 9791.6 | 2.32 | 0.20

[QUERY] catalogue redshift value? 0.22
